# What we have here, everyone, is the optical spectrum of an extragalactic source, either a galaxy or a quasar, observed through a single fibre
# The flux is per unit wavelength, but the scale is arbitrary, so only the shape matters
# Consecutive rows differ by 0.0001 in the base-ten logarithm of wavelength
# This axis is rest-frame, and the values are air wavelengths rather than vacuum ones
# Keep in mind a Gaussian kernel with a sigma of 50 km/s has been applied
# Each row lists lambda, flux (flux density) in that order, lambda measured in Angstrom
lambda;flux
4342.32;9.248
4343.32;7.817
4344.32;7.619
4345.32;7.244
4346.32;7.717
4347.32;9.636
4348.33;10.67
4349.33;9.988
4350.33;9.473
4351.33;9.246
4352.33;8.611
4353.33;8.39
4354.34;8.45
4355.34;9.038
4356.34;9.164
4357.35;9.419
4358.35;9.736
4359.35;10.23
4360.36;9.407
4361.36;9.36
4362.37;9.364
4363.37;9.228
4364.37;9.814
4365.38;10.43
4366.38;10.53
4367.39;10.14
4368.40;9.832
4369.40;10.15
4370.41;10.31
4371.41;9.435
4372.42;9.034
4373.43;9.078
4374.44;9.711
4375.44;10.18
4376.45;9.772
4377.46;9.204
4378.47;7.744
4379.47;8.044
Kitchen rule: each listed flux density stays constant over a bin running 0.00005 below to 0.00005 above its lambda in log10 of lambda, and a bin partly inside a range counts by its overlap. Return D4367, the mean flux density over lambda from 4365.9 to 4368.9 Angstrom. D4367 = 10.1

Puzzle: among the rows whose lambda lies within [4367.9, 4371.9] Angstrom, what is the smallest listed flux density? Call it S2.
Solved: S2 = 9.435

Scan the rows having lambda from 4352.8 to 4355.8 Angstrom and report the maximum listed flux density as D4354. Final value 9.038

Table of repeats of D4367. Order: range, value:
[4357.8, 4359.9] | 9.96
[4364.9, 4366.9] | 10.5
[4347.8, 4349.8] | 10.3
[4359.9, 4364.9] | 9.44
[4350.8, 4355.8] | 8.75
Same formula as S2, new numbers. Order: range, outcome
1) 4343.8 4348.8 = 7.244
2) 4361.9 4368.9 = 9.228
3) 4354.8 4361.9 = 9.038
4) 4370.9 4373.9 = 9.034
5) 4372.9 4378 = 9.078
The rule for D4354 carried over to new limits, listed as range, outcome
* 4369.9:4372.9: 10.31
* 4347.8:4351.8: 10.67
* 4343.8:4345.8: 7.619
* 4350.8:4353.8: 9.246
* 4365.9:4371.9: 10.53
